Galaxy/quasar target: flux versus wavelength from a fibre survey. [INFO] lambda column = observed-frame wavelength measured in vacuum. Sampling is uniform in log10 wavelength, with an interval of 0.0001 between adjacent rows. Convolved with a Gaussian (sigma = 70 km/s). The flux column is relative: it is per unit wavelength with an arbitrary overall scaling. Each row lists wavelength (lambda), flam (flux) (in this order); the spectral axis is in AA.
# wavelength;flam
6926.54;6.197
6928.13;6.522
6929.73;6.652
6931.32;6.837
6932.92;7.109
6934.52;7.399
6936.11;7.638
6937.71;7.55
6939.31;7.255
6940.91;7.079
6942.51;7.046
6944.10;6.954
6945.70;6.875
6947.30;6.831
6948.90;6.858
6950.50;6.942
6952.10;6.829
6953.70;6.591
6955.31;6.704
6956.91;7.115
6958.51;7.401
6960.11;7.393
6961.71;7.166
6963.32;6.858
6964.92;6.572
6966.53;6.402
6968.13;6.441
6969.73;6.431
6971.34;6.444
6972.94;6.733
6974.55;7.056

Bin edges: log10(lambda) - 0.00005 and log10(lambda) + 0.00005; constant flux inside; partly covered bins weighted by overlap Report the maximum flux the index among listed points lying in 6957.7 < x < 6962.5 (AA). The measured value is 7.401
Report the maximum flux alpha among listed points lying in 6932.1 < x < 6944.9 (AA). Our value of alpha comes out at 7.638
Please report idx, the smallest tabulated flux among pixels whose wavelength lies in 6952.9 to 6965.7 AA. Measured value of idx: 6.572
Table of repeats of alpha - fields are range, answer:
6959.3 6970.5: 7.393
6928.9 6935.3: 7.399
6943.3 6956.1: 6.954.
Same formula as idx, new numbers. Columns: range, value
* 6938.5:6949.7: 6.831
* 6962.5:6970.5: 6.402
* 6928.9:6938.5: 6.652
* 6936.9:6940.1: 7.255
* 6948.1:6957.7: 6.591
